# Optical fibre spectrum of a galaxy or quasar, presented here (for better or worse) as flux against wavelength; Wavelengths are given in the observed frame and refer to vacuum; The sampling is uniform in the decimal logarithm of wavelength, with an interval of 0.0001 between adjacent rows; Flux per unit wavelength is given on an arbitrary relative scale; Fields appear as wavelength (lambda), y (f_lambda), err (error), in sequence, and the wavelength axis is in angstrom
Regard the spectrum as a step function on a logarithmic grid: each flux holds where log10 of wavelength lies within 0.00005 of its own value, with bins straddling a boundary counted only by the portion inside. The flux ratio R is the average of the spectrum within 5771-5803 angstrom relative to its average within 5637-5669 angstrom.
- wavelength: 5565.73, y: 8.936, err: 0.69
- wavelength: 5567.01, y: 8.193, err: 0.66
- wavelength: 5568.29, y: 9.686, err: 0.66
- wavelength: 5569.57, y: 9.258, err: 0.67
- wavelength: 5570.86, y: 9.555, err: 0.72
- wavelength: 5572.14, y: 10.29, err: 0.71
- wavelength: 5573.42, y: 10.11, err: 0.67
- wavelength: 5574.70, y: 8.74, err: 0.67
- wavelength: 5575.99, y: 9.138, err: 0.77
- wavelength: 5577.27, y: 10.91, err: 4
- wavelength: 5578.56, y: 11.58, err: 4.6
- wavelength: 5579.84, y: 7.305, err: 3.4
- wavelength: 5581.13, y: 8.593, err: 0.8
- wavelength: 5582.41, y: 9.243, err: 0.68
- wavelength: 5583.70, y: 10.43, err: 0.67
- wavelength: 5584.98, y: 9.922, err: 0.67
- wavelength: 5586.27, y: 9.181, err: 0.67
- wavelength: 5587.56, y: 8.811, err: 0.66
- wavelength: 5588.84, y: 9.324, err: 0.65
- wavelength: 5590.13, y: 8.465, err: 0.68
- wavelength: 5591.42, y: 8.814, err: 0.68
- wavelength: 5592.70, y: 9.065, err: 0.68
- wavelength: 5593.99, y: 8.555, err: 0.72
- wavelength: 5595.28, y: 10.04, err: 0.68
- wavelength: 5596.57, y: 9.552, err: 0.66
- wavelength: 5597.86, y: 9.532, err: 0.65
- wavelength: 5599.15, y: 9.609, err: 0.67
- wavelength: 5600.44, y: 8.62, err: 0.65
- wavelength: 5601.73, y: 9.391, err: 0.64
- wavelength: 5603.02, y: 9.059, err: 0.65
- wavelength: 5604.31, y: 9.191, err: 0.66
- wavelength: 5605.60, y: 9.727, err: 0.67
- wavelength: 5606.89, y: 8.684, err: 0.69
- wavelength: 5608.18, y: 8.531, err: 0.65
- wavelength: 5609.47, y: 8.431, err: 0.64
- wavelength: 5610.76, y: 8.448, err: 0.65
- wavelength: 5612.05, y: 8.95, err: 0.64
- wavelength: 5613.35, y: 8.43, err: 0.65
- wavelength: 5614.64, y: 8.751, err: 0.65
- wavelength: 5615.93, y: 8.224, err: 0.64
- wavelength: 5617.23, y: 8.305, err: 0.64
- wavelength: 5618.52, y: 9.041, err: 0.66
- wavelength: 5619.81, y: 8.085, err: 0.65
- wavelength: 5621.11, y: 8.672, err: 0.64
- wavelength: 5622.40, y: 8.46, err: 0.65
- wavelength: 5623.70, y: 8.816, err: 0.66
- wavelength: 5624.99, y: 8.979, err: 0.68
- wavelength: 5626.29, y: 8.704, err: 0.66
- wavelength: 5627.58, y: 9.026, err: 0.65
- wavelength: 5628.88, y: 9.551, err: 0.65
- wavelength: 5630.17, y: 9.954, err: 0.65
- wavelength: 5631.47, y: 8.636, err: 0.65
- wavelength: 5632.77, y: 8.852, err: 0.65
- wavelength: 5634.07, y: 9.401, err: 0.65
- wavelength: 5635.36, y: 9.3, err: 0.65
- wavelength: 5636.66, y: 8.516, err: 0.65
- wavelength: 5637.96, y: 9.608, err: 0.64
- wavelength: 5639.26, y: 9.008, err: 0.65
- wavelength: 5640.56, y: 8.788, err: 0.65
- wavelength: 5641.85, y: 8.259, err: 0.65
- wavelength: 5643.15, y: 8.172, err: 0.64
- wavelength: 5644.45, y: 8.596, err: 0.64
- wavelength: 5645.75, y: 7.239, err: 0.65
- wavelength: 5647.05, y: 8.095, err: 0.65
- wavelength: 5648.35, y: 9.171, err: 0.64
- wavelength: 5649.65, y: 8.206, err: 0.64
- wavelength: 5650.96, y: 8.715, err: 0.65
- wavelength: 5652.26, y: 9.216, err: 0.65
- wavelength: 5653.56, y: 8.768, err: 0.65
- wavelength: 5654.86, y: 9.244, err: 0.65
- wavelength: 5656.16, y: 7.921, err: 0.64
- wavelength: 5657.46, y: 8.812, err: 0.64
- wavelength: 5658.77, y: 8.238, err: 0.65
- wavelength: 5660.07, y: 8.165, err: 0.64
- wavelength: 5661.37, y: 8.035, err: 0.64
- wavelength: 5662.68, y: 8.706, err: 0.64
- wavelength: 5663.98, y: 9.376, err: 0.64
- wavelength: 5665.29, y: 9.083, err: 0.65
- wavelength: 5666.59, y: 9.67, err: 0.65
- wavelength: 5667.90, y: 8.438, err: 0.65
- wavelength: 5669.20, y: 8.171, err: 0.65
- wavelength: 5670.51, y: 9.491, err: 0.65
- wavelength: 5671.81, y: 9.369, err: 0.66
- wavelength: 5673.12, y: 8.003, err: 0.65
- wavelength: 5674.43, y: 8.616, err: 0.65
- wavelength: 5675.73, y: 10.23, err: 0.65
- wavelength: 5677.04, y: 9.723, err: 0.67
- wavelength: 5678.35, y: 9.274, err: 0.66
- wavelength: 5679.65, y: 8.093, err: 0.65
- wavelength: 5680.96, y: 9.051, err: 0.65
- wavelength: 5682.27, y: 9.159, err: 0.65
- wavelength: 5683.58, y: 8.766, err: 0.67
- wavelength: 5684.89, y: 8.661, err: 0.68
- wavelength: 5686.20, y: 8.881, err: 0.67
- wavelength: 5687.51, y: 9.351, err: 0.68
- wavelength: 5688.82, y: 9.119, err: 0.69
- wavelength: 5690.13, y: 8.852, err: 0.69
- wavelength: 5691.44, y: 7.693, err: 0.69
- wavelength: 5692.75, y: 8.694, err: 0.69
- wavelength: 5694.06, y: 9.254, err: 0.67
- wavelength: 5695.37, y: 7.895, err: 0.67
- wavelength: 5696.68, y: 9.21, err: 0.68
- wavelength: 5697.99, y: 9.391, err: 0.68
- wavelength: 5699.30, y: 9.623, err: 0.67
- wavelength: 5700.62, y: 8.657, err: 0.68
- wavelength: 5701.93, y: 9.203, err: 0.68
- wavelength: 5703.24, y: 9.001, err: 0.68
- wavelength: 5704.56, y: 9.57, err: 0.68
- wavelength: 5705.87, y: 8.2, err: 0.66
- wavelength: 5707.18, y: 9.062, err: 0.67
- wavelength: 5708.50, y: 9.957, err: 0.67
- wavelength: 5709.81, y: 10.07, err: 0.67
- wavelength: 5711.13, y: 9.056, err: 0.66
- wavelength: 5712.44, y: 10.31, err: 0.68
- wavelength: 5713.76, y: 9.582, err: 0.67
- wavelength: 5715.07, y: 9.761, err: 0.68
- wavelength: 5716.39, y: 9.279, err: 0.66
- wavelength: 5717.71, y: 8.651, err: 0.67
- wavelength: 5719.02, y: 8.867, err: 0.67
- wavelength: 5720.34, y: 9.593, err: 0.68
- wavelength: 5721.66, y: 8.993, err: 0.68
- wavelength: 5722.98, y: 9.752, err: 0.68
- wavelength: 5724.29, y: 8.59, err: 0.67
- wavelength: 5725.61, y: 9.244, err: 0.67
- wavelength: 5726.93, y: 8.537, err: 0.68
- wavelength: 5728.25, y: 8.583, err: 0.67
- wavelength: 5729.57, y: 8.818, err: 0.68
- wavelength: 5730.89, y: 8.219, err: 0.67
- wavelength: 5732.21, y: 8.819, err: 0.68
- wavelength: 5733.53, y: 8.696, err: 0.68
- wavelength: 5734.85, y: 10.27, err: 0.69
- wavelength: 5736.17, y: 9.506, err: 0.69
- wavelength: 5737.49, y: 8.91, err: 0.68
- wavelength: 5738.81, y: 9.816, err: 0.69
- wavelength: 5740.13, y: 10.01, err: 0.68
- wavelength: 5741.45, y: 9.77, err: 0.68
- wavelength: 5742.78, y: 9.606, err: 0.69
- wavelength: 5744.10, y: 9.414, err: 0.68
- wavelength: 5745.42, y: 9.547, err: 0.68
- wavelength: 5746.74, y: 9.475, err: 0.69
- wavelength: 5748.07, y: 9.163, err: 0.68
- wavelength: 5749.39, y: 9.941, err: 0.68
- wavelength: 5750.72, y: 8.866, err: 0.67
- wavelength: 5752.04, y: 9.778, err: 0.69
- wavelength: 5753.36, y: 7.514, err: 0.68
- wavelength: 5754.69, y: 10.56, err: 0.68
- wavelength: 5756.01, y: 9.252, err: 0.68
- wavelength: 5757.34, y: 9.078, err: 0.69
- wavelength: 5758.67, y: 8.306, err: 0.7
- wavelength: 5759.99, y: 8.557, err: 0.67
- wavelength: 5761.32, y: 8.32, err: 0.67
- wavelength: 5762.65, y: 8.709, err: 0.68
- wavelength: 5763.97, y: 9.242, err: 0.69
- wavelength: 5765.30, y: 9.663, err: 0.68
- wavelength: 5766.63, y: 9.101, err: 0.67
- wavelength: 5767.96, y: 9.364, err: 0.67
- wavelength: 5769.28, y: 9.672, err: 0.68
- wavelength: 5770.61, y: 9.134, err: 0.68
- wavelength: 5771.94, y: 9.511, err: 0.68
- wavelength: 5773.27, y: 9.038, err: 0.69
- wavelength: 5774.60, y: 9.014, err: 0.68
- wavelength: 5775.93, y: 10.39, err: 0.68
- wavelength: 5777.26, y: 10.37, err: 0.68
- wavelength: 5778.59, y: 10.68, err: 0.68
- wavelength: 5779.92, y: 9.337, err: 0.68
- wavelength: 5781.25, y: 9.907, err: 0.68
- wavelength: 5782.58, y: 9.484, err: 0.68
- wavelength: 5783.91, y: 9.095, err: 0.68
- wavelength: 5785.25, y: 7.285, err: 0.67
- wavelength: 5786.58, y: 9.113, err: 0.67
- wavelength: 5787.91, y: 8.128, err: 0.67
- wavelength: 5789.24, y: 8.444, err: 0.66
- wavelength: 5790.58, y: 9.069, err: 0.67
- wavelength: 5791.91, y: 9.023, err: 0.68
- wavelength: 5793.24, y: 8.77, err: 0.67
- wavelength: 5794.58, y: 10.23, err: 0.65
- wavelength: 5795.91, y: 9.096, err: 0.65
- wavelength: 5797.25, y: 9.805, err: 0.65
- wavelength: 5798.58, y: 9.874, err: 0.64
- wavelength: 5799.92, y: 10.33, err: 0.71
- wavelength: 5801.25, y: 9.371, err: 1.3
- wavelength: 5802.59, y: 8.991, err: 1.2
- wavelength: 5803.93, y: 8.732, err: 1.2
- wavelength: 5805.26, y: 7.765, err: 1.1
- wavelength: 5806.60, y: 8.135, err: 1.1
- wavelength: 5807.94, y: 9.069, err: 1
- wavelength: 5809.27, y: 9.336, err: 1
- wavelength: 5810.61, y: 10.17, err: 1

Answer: 1.1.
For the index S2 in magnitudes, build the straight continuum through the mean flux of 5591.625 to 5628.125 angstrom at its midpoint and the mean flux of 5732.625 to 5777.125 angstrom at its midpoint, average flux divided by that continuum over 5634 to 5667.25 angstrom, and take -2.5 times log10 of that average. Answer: 0.039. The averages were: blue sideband 8.89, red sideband 9.32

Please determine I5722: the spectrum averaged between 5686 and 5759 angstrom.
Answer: 9.18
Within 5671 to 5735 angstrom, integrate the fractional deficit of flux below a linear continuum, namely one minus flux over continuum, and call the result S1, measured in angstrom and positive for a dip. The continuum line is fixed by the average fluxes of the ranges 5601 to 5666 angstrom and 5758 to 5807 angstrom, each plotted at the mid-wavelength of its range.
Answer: -0.8 angstrom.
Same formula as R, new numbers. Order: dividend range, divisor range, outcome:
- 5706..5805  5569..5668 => 1.03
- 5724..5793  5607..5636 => 1.04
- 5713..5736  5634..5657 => 1.05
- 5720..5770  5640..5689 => 1.05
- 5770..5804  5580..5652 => 1.05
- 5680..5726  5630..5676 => 1.04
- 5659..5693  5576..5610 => 0.96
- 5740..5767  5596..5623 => 1.04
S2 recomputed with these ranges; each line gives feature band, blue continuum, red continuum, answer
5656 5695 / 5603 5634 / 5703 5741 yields 0.03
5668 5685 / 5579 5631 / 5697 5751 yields 0.02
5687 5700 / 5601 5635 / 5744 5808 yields 0.01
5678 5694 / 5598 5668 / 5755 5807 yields 0.01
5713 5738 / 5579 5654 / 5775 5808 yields 0.00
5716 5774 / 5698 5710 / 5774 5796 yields 0.01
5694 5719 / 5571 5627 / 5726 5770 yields -0.01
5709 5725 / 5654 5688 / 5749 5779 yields -0.04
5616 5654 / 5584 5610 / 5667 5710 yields 0.04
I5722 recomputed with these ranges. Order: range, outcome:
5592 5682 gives 8.85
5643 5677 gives 8.71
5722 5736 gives 8.97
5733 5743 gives 9.58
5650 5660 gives 8.65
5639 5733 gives 8.9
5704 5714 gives 9.47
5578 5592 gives 9.23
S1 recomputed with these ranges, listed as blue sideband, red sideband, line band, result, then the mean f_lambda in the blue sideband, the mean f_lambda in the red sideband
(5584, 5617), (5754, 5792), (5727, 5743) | -0.1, 9.02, 9.2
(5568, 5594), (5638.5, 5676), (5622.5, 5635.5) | -0.2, 9.4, 8.67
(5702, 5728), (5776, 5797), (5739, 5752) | -0.4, 9.25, 9.25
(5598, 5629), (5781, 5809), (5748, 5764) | 0.0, 8.82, 9.03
